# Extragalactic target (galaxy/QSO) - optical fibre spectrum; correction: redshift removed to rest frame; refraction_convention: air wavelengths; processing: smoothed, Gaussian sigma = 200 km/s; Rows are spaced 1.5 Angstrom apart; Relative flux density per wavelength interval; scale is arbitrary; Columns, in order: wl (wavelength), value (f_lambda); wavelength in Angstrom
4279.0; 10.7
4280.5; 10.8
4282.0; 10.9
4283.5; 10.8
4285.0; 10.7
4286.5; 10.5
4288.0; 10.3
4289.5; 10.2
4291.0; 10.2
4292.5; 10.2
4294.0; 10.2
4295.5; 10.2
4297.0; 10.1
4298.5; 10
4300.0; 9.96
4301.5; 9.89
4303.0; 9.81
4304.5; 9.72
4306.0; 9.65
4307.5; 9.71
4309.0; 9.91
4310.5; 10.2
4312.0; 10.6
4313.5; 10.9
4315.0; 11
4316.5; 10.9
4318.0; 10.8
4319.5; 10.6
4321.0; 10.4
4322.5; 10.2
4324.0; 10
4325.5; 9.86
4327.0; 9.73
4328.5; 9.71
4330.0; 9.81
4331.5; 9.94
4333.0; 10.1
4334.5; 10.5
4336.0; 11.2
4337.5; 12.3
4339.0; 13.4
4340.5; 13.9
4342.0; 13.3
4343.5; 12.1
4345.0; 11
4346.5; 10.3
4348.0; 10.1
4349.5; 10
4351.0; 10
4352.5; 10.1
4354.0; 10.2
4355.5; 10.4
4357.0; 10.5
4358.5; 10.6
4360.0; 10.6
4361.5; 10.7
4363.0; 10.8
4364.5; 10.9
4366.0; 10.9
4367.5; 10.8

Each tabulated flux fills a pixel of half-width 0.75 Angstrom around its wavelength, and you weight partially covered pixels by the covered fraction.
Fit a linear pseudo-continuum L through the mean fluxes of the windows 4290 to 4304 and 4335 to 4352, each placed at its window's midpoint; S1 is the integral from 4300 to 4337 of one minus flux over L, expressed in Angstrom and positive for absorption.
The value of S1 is 1.80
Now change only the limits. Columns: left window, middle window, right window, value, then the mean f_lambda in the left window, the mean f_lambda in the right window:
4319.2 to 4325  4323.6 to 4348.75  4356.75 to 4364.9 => -1.48 Angstrom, 10.3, 10.7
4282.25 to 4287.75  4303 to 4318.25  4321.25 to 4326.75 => -0.09 Angstrom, 10.7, 10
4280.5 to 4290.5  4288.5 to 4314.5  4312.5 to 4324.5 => 1.22 Angstrom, 10.6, 10.6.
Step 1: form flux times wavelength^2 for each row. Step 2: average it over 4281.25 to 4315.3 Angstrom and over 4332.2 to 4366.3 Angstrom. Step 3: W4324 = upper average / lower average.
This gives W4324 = 1.10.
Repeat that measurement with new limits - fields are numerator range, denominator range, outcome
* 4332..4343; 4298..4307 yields 1.25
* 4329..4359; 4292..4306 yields 1.12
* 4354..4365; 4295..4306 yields 1.10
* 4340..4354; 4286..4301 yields 1.12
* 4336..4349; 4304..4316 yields 1.19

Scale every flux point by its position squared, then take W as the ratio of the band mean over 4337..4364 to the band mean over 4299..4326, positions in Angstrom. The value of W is 1.11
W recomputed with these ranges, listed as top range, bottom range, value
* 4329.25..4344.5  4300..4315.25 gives 1.17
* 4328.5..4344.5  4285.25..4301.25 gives 1.16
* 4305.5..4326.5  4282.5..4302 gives 1.02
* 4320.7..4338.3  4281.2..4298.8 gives 1.01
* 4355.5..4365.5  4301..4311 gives 1.11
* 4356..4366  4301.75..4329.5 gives 1.07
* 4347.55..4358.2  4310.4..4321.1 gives 0.97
